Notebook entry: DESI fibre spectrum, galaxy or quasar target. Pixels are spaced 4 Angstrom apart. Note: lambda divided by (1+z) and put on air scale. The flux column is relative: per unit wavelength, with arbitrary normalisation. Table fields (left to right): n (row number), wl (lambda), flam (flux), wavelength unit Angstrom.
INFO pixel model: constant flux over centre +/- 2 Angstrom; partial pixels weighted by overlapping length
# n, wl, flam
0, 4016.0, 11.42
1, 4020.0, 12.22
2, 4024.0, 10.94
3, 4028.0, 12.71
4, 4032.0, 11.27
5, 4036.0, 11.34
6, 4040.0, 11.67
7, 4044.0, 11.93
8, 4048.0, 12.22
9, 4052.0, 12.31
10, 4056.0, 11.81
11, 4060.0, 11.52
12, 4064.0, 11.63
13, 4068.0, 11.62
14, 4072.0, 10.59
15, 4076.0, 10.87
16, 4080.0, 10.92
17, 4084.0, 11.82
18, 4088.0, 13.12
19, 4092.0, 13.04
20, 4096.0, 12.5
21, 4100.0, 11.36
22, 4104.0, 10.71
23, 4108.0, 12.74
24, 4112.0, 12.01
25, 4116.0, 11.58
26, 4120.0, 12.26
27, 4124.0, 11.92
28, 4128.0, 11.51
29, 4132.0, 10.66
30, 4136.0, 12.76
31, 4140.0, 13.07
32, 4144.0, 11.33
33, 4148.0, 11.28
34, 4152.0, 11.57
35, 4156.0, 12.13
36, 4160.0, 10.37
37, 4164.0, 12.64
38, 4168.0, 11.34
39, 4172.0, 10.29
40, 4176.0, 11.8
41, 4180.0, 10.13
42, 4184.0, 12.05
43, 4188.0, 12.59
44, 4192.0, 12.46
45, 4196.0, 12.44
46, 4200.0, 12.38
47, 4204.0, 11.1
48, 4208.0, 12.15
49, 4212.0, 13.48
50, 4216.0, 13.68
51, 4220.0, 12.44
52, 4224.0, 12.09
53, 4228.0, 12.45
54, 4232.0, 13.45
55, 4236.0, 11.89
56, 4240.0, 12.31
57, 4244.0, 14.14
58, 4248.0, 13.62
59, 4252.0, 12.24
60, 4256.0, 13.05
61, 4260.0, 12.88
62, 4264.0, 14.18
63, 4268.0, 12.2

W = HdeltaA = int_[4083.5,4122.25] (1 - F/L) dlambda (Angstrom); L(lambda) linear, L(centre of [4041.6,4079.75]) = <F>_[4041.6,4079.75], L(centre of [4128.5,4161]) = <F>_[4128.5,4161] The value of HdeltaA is -1.6 Angstrom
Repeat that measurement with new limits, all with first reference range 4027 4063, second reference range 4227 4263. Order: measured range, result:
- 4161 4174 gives 1.21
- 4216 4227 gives 0.23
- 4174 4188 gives 1.20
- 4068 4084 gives 1.31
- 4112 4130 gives 0.61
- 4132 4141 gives -0.04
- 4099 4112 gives 0.52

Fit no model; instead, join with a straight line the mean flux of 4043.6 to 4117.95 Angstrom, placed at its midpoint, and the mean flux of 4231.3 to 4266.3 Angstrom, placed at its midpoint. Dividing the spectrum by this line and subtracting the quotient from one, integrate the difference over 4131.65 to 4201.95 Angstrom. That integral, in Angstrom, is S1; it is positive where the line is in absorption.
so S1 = 3.9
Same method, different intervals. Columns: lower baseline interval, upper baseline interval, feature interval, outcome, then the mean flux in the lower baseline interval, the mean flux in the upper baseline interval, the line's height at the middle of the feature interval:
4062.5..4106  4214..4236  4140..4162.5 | 1.2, 11.7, 12.7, 12.2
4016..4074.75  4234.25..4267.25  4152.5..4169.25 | 1.1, 11.7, 13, 12.4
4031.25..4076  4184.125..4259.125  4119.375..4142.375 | 0.2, 11.6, 12.7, 12.1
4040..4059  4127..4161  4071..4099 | 0.0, 12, 11.7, 11.9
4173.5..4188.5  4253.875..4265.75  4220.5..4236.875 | 0.1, 11.5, 13.3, 12.6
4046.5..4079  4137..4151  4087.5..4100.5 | -1.0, 11.5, 11.9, 11.7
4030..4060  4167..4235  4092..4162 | 1.1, 11.8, 12.1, 12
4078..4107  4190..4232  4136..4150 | 0.2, 12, 12.5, 12.2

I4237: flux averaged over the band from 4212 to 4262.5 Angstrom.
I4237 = 12.9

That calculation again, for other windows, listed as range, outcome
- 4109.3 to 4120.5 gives 12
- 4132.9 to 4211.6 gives 11.8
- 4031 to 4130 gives 11.8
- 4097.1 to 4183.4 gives 11.6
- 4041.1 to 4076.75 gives 11.6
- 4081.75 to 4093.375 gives 12.6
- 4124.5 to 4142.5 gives 12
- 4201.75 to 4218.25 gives 12.6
